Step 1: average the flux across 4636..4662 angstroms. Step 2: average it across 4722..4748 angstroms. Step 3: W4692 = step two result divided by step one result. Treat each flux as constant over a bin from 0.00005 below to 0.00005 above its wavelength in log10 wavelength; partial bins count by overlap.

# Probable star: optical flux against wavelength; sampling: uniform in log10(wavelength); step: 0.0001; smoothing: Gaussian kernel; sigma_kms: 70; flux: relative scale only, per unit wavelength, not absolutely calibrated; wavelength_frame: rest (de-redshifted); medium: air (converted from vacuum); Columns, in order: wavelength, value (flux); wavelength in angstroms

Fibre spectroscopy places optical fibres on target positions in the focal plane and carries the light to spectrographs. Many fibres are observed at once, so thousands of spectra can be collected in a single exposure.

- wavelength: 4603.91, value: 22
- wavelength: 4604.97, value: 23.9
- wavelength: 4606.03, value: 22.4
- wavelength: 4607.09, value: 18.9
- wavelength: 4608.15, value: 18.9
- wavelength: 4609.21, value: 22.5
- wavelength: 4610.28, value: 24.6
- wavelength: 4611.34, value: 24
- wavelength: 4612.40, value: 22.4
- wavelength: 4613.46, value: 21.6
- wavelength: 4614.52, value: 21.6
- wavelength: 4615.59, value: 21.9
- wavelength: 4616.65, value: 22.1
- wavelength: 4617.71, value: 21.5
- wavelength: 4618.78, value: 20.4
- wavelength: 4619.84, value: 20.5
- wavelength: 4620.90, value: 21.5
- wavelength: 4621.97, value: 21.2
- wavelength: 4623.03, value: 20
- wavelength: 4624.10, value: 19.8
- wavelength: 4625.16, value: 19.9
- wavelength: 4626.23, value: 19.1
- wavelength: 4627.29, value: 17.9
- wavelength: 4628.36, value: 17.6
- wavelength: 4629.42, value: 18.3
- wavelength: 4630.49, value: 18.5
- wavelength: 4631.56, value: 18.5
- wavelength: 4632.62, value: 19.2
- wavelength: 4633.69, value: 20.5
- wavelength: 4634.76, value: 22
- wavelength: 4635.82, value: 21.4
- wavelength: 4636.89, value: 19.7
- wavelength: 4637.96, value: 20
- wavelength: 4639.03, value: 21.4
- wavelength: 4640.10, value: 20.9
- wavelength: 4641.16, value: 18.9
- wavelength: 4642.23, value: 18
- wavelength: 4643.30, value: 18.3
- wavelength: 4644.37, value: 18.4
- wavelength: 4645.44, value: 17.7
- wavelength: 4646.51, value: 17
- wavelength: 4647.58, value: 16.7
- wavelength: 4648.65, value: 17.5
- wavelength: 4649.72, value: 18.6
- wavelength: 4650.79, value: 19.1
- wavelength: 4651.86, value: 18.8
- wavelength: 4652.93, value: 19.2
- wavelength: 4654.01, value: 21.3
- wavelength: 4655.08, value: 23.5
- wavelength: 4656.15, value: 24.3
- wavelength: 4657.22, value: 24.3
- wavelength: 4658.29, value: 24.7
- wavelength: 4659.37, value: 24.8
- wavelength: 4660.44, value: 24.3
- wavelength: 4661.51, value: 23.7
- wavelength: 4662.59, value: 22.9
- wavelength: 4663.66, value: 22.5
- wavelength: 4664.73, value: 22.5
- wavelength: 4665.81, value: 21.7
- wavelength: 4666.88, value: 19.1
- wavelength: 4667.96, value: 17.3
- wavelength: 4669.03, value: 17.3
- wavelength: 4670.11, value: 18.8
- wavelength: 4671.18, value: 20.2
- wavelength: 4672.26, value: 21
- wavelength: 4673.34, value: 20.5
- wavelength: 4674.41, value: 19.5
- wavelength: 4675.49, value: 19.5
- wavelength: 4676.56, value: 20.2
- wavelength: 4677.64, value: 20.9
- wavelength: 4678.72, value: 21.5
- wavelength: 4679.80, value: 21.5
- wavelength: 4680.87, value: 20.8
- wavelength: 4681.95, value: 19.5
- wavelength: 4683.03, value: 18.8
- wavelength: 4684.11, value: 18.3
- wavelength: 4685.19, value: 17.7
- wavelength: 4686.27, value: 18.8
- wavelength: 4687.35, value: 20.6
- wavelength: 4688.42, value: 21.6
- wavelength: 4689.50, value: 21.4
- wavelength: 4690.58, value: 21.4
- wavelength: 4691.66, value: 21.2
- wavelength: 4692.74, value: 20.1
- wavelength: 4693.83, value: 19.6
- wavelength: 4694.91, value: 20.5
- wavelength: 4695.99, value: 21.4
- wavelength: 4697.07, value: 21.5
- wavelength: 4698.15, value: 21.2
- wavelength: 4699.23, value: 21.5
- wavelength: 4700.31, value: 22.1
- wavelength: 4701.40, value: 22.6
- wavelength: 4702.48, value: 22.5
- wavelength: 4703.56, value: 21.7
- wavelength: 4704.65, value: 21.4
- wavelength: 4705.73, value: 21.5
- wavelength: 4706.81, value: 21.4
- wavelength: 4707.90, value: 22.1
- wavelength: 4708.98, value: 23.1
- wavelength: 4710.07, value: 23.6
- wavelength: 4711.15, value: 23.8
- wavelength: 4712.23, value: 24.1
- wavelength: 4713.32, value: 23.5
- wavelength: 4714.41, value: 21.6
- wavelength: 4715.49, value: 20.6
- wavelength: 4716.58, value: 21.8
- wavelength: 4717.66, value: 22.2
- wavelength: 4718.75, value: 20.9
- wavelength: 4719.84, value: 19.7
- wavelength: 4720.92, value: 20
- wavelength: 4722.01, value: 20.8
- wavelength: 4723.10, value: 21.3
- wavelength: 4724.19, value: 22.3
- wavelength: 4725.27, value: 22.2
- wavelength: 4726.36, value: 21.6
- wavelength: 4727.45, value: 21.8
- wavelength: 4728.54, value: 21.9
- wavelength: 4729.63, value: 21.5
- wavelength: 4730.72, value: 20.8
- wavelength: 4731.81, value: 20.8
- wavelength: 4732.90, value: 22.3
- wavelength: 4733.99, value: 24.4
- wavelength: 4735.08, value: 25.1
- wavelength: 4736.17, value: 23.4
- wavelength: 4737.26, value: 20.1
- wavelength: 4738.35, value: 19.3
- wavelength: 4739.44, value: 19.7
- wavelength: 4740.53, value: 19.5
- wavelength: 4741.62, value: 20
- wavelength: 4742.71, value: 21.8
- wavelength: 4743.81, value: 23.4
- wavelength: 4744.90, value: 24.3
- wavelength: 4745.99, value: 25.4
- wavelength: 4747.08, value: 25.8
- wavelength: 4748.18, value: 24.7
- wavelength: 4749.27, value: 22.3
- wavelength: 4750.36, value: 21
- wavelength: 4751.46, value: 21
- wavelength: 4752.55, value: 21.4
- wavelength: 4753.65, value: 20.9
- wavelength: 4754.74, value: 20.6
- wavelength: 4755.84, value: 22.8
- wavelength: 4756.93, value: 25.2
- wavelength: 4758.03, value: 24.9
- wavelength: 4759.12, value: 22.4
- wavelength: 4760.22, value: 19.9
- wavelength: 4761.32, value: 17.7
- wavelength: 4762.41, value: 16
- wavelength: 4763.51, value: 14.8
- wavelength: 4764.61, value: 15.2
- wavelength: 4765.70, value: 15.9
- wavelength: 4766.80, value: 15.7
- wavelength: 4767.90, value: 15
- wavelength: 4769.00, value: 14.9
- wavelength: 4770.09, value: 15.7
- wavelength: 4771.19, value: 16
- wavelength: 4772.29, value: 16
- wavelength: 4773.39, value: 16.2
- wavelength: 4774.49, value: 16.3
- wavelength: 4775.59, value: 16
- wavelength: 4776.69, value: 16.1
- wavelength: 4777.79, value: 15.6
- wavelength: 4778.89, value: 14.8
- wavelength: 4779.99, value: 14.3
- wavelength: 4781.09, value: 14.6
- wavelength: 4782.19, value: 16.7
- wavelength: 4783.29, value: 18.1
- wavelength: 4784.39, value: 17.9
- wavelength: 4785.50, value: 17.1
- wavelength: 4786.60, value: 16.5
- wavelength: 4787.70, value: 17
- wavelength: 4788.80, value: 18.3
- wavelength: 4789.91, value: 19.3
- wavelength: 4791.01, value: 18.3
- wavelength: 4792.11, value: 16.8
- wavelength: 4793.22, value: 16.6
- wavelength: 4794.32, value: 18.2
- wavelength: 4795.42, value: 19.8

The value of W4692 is 1.08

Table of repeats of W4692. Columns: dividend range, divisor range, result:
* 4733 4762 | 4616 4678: 1.09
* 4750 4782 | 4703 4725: 0.81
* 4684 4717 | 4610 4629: 1.03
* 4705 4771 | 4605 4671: 1.03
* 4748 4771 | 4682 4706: 0.93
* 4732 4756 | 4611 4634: 1.09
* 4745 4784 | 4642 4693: 0.91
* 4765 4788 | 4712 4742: 0.74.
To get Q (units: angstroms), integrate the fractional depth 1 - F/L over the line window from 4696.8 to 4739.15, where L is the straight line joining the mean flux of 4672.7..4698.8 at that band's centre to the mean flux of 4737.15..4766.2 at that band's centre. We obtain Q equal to -2.5 angstroms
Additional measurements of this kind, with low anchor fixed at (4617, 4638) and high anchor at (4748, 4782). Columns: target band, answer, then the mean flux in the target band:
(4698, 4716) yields -3.3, 22.3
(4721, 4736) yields -2.8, 22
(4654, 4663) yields -2.0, 23.9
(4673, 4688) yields -0.5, 19.9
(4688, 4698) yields -1.0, 21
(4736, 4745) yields -1.3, 21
